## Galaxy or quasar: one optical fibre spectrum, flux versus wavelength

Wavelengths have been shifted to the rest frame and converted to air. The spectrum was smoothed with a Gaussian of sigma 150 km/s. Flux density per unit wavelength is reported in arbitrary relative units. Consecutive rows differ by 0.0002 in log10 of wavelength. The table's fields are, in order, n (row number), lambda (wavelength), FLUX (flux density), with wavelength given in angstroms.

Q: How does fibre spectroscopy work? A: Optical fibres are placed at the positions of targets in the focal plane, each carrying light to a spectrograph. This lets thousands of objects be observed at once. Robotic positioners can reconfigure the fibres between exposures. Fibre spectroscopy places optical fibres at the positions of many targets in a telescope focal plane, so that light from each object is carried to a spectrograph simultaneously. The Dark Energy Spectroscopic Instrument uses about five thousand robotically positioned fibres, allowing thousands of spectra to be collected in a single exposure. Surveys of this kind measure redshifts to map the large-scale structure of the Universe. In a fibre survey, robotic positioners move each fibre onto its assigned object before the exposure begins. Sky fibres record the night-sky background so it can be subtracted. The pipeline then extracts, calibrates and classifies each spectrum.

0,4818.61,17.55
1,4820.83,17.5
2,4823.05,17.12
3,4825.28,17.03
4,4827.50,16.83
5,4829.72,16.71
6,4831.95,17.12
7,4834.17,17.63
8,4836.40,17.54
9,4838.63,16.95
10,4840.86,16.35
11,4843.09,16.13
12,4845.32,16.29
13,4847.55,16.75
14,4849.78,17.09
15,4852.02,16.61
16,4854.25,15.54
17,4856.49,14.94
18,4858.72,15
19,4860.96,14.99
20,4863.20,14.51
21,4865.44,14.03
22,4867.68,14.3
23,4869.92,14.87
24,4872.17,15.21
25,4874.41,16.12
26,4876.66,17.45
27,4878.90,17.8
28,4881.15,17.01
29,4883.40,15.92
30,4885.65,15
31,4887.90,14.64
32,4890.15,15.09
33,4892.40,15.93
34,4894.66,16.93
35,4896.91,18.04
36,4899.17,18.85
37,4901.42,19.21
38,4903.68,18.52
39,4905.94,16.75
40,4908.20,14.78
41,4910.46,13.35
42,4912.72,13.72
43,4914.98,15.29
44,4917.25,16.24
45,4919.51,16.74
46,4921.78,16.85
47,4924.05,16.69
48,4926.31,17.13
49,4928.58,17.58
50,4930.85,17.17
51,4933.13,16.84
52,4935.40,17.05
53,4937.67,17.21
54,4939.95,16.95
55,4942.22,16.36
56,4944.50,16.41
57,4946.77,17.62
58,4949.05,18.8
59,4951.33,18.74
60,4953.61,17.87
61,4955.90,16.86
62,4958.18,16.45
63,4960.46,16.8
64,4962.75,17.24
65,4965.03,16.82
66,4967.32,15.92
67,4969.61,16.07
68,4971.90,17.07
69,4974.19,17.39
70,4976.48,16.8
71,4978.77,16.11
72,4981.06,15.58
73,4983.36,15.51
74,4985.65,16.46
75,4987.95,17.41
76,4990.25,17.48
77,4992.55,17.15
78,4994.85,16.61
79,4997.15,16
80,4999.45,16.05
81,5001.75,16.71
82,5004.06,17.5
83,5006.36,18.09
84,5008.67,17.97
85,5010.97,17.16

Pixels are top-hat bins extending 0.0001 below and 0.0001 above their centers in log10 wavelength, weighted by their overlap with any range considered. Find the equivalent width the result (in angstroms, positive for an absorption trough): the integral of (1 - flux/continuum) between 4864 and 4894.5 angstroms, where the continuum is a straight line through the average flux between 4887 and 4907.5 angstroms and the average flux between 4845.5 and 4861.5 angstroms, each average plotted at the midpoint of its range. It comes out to 1.7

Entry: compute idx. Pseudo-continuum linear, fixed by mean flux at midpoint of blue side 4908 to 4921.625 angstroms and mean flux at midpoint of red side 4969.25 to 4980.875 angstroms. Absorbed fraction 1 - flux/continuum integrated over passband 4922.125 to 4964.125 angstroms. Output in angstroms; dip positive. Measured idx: -3.6 angstroms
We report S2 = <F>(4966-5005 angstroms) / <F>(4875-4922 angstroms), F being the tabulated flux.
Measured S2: 1.01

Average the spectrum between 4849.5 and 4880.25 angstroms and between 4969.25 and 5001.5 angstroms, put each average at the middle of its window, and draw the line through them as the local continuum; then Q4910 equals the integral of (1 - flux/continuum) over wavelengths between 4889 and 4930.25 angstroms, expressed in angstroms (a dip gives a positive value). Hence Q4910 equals -1.6 angstroms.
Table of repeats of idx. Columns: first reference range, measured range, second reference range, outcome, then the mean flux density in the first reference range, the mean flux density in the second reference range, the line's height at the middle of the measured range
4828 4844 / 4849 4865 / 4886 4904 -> 1.4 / 16.9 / 17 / 17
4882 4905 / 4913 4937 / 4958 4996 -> 0.1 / 16.8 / 16.6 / 16.8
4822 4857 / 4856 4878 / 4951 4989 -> 2.0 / 16.7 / 16.7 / 16.7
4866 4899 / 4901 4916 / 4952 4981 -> 0.4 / 16.1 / 16.8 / 16.3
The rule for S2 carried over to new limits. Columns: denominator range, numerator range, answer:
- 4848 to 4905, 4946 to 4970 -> 1.07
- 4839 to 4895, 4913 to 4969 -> 1.07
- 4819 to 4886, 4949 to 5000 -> 1.03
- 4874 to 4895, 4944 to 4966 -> 1.08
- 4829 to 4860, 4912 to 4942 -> 1.01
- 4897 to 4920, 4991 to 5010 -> 1.04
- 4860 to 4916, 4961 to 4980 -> 1.05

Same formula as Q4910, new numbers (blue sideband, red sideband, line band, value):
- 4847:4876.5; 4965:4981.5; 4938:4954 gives -1.3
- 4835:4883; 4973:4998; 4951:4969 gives -0.6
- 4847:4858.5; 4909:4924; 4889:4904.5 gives -1.8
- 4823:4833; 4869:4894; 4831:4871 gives 1.4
